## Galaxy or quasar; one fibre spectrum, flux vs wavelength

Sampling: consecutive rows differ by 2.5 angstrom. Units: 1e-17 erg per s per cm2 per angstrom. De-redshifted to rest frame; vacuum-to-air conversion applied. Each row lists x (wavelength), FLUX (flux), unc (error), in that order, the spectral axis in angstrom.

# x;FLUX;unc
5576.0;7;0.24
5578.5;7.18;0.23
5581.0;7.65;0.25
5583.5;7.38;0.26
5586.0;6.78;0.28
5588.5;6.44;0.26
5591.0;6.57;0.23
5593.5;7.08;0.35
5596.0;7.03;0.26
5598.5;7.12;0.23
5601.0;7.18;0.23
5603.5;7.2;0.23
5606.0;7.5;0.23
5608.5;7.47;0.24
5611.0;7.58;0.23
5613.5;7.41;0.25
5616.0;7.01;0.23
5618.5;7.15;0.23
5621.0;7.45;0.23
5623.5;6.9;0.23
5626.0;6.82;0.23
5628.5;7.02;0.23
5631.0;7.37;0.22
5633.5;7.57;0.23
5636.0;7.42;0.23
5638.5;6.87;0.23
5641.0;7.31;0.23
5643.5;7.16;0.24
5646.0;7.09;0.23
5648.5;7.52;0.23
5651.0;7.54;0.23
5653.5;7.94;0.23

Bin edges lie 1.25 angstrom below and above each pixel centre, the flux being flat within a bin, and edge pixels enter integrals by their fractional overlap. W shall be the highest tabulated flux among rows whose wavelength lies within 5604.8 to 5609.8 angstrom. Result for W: 7.5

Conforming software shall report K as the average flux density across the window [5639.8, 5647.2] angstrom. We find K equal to 7.19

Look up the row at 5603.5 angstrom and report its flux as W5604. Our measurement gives 7.2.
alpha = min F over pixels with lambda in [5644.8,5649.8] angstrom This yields 7.09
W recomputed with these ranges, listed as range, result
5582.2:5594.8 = 7.38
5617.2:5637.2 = 7.57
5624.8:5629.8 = 7.02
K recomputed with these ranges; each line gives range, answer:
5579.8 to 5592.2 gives 6.96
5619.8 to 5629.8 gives 7.05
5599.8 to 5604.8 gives 7.19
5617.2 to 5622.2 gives 7.3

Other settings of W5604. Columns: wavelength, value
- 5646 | 7.09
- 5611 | 7.58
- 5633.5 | 7.57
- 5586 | 6.78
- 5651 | 7.54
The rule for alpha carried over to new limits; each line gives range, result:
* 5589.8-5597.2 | 6.57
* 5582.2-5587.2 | 6.78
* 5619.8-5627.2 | 6.82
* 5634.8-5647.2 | 6.87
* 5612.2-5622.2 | 7.01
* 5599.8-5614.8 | 7.18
